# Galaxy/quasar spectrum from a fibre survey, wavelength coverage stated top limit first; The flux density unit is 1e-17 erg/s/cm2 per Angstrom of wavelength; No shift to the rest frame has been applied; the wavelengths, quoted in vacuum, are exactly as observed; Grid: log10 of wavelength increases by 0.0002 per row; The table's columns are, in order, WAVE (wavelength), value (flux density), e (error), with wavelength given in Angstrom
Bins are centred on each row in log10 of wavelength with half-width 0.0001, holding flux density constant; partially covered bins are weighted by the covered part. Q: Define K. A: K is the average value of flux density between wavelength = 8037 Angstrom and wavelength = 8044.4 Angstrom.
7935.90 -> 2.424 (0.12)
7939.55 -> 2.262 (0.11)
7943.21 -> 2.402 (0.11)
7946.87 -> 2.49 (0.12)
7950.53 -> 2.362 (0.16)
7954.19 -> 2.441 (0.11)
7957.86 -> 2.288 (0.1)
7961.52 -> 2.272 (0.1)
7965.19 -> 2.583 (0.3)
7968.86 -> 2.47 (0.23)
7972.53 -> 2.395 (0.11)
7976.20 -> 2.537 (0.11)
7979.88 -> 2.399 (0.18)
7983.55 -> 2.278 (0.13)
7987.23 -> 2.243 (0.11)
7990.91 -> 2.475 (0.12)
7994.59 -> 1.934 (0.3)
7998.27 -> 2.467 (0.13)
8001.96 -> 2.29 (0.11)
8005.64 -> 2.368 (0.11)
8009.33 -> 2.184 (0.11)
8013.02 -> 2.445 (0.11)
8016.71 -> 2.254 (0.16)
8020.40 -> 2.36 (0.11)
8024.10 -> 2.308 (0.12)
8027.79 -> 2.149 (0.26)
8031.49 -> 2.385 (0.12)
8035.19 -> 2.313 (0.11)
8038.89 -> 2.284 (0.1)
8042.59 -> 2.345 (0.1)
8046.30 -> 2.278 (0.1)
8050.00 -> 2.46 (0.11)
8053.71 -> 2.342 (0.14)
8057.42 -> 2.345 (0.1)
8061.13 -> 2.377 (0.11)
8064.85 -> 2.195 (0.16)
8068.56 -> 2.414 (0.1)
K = 2.32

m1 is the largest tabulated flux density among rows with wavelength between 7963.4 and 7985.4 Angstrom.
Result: 2.583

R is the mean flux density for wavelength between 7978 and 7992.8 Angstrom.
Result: 2.35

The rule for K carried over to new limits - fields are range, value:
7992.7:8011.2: 2.25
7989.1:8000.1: 2.29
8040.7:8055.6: 2.36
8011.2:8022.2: 2.35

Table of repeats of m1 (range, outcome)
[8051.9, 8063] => 2.377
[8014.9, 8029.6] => 2.36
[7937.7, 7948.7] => 2.49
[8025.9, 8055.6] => 2.46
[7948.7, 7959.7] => 2.441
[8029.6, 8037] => 2.385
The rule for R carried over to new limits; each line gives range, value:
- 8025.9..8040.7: 2.28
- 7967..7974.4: 2.43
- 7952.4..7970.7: 2.41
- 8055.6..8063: 2.36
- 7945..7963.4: 2.37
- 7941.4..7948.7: 2.45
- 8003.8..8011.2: 2.28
